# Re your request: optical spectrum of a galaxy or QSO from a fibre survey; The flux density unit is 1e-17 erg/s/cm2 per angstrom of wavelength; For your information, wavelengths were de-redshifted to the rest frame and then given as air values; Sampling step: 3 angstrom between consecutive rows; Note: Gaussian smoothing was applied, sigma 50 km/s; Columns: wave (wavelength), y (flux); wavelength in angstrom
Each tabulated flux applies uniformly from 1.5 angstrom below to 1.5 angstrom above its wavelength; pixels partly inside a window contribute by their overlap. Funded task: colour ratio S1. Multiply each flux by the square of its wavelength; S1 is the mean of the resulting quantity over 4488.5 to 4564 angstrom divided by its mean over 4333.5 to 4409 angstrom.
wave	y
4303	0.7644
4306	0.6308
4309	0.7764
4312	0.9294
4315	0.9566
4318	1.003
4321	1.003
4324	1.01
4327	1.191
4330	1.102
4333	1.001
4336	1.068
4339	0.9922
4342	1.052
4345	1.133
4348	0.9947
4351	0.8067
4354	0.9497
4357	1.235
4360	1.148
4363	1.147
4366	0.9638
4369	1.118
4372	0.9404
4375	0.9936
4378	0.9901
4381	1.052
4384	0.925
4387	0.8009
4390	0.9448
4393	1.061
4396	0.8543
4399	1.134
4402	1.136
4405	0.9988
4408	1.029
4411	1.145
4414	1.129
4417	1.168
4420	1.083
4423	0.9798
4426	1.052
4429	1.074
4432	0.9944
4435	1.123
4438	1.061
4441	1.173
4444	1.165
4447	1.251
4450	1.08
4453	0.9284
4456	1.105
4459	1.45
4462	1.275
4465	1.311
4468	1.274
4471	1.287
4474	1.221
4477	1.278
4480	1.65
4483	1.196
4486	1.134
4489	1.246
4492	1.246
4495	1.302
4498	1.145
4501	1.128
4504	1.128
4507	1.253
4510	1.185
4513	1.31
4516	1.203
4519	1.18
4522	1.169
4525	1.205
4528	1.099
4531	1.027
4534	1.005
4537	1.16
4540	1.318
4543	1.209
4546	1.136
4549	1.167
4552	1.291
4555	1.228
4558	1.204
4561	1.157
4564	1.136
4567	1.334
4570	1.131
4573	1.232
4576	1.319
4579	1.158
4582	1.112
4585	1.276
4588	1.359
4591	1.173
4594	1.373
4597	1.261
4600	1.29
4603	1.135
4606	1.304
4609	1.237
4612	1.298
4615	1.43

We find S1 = 1.25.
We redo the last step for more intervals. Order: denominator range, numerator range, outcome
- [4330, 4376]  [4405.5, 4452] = 1.09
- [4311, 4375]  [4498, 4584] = 1.25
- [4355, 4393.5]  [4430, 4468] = 1.18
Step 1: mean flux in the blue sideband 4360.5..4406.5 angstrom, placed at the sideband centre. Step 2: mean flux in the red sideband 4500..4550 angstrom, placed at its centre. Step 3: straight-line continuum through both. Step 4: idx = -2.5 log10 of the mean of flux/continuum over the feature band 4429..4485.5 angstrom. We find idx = -0.11 mag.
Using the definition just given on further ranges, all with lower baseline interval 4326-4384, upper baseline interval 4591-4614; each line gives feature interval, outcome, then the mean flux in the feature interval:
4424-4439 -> 0.05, 1.06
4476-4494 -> -0.12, 1.29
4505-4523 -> -0.03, 1.22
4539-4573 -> 0.01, 1.21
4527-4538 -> 0.13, 1.07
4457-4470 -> -0.16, 1.32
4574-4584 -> 0.04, 1.2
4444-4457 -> 0.03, 1.1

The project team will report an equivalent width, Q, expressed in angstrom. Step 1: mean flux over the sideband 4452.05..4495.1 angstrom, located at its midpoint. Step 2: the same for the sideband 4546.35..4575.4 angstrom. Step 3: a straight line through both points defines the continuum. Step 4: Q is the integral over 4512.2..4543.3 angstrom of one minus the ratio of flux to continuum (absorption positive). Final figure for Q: 1.6 angstrom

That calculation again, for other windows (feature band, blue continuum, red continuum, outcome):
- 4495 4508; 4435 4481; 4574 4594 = 0.59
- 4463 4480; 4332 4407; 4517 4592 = -2.95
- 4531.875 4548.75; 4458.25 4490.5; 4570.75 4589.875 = 1.33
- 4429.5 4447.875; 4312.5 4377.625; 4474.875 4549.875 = 0.15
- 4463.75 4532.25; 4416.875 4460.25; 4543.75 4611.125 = -3.94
